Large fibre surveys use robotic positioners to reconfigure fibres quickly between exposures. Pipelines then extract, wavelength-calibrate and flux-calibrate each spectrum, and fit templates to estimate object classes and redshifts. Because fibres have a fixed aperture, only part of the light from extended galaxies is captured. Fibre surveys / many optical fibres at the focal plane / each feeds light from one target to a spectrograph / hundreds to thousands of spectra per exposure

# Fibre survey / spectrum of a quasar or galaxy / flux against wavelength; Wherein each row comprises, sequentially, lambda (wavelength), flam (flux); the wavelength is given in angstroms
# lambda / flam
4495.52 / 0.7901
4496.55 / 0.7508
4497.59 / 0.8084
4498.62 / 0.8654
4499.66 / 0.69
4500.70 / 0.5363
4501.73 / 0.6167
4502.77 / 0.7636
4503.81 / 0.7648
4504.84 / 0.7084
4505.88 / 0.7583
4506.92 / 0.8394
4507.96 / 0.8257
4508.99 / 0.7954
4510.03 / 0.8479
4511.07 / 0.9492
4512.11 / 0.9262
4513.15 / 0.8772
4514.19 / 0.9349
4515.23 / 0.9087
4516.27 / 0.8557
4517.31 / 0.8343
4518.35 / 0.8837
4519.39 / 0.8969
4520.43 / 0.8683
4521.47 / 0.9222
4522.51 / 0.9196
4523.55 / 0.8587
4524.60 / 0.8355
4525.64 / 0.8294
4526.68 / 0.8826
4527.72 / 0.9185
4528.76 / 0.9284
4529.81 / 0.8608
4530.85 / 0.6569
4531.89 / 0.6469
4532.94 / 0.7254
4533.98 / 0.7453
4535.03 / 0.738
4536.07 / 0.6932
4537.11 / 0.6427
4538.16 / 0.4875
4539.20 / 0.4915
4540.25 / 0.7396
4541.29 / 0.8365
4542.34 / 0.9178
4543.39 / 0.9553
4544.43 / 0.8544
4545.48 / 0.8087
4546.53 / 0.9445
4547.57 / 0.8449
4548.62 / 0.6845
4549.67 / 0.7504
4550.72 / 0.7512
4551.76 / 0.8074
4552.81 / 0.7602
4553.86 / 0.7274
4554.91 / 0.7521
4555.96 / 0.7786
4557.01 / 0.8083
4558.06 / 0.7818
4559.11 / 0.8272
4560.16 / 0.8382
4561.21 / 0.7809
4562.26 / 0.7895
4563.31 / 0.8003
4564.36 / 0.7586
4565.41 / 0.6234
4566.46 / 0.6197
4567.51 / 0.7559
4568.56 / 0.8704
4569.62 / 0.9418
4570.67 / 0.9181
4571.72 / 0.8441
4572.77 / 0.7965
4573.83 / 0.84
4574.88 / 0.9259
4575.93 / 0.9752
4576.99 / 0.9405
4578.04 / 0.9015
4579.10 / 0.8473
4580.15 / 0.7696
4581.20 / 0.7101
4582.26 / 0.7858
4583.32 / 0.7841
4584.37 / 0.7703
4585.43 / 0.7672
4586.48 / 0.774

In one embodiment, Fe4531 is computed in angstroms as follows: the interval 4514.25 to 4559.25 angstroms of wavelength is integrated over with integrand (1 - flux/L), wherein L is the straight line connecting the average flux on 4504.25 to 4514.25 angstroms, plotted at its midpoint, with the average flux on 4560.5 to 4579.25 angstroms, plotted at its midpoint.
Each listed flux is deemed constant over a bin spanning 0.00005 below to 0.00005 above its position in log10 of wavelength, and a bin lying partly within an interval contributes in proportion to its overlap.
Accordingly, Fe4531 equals 1.94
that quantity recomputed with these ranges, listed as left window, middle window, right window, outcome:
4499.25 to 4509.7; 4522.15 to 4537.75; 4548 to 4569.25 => -0.9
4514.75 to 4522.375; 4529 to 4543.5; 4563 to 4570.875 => 2.1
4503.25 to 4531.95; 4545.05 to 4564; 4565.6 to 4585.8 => 1.0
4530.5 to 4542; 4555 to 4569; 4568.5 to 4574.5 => 0.8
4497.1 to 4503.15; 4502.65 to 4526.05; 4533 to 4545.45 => -4.3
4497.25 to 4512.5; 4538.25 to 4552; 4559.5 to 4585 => 0.2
